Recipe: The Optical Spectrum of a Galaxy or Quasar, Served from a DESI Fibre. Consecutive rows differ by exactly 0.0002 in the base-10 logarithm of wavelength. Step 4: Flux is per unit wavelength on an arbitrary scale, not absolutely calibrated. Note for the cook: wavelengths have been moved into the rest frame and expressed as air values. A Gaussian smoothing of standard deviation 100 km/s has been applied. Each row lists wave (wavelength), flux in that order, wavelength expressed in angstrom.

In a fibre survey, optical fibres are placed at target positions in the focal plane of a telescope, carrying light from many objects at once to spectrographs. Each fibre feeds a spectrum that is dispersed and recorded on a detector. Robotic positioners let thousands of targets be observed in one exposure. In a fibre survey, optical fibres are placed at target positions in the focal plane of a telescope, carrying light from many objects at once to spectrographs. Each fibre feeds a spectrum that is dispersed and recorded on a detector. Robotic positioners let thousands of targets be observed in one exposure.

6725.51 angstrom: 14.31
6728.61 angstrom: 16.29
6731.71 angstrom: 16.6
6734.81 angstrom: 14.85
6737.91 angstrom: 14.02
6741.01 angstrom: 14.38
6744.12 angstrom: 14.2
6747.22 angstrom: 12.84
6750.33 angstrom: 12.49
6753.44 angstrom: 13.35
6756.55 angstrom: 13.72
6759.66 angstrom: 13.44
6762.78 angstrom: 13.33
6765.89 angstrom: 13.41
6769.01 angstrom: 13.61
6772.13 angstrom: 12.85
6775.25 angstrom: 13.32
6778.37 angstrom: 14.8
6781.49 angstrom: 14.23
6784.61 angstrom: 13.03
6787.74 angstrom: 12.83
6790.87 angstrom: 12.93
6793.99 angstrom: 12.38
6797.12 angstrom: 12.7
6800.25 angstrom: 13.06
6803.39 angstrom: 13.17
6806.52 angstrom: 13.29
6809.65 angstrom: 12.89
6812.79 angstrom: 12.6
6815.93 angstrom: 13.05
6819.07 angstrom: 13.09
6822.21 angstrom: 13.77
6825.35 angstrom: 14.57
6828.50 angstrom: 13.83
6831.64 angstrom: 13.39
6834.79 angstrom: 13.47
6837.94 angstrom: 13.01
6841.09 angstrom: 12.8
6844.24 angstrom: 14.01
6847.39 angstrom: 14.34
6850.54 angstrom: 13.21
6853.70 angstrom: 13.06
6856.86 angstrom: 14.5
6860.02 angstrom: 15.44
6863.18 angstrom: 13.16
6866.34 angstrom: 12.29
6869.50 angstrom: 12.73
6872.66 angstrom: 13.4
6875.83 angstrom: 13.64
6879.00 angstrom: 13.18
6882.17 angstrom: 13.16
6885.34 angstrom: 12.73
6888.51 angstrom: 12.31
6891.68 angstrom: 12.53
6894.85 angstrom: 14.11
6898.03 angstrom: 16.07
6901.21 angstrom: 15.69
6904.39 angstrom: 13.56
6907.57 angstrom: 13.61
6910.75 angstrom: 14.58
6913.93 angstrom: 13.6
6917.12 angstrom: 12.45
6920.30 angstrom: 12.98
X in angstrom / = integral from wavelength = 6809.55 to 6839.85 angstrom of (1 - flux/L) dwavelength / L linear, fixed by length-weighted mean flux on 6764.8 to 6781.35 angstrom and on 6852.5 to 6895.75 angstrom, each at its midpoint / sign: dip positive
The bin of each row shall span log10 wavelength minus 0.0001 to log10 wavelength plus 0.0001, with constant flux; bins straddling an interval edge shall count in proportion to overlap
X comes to 0.2 angstrom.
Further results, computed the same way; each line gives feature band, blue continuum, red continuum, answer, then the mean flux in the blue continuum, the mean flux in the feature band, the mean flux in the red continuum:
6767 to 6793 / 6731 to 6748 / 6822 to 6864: 1.4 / 14.5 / 13.4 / 13.8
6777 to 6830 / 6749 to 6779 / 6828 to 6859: 0.7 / 13.4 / 13.3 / 13.6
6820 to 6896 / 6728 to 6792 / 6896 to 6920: 3.2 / 13.8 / 13.4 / 14.2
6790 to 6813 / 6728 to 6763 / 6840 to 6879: 1.6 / 14.1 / 12.9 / 13.5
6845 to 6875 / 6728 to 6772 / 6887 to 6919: 0.6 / 14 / 13.6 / 13.8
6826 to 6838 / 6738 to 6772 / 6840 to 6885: -0.1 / 13.5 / 13.6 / 13.5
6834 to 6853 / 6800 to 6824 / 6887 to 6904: 0.1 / 13.1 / 13.5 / 14.1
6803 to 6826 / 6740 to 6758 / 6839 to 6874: 0.4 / 13.5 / 13.3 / 13.5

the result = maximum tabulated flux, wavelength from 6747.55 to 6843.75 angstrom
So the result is 14.8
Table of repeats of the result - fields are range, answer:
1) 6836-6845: 14.01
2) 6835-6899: 16.07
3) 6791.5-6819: 13.29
